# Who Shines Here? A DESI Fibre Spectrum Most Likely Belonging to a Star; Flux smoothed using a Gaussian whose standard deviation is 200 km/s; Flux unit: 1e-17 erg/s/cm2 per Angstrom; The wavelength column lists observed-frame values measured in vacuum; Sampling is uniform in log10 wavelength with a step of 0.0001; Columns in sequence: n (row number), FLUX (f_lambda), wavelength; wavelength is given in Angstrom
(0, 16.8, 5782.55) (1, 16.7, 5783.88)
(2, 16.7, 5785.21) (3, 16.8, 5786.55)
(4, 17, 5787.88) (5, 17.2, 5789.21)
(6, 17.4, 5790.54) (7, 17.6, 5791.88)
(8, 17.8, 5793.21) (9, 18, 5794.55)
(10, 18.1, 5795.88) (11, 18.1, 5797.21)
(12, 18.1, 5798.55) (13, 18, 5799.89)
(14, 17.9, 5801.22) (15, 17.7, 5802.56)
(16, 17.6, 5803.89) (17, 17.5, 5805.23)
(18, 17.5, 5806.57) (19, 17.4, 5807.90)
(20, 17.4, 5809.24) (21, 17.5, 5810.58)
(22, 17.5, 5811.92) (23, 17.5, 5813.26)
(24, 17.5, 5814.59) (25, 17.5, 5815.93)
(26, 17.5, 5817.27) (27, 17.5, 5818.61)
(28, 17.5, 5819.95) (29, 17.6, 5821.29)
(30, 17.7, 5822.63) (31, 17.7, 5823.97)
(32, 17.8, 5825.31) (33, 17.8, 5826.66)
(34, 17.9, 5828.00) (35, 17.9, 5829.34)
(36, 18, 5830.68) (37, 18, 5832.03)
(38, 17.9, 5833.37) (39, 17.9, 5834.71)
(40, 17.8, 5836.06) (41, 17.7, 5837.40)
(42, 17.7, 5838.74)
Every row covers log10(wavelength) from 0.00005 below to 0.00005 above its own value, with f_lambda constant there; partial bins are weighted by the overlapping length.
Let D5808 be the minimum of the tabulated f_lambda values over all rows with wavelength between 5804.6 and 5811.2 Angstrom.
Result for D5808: 17.4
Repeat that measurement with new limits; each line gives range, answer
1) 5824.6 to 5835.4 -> 17.8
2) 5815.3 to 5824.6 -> 17.5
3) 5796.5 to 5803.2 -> 17.7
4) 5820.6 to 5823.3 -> 17.6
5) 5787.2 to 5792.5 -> 17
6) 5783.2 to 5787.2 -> 16.7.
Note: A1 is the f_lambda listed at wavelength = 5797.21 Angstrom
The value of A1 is 18.1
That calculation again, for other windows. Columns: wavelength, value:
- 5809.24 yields 17.4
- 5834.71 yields 17.9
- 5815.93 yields 17.5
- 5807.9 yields 17.4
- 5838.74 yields 17.7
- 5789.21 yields 17.2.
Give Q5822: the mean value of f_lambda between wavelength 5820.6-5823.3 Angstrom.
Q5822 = 17.7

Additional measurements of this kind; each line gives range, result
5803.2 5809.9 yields 17.5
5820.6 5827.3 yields 17.7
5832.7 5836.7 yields 17.9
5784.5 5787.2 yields 16.7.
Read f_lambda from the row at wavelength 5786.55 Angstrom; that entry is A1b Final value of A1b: 16.8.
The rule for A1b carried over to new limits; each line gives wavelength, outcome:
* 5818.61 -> 17.5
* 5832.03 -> 18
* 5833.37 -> 17.9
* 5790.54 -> 17.4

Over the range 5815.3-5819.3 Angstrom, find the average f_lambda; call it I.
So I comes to 17.5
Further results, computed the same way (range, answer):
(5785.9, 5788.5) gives 16.9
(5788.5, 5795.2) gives 17.6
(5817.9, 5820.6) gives 17.5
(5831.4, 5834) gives 18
